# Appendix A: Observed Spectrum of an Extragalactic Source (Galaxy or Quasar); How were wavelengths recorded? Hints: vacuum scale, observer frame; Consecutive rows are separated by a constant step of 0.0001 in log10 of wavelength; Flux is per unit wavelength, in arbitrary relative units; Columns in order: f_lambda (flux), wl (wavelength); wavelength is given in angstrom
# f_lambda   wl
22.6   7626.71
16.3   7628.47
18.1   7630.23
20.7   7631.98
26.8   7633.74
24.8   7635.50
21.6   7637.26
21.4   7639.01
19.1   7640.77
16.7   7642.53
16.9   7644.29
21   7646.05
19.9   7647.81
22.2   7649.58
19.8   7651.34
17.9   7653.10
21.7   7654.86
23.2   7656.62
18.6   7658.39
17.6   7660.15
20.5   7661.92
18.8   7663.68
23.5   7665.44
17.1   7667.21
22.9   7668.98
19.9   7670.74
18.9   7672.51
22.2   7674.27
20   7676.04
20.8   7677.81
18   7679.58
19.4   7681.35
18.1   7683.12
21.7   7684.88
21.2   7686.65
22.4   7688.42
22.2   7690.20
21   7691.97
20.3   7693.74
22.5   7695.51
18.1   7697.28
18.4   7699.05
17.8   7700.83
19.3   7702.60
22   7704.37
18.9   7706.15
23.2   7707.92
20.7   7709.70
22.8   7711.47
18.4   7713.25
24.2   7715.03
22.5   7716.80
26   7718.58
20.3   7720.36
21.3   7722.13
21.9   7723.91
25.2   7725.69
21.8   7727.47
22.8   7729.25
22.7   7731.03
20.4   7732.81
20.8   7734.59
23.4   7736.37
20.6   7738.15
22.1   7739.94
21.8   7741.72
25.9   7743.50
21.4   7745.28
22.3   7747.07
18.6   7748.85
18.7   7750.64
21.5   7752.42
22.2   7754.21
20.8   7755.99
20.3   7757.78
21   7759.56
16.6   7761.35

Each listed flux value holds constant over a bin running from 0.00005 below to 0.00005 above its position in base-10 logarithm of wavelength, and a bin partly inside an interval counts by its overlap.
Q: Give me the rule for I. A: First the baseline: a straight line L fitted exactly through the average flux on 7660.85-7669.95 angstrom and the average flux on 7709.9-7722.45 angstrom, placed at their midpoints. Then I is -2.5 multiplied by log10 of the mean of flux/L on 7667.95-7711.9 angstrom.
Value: 0.04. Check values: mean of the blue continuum 20.5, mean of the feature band 20.5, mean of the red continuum 22.2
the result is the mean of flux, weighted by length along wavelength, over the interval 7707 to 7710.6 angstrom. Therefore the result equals 22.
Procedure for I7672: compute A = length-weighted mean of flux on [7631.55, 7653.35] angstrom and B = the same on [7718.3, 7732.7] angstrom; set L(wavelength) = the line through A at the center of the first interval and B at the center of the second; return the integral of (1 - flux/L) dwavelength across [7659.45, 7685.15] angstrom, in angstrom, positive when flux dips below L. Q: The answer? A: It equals 1.7 angstrom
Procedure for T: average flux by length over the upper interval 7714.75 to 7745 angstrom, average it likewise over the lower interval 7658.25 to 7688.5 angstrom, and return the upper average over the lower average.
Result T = 1.1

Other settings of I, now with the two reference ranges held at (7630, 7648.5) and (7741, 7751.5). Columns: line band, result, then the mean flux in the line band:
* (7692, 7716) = 0.03 mag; 20.5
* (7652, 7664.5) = 0.06 mag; 19.8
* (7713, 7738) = -0.05 mag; 22.3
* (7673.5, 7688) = 0.04 mag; 20.2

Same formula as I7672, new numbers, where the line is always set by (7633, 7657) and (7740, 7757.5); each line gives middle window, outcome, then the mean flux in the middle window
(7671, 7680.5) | 0.48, 20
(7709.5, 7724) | -0.55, 22.1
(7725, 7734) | -0.47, 22.5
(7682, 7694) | 0.06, 21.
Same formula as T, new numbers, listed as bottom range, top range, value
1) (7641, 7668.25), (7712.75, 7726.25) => 1.14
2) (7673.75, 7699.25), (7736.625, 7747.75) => 1.10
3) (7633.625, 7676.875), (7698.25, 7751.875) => 1.06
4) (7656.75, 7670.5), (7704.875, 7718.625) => 1.09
